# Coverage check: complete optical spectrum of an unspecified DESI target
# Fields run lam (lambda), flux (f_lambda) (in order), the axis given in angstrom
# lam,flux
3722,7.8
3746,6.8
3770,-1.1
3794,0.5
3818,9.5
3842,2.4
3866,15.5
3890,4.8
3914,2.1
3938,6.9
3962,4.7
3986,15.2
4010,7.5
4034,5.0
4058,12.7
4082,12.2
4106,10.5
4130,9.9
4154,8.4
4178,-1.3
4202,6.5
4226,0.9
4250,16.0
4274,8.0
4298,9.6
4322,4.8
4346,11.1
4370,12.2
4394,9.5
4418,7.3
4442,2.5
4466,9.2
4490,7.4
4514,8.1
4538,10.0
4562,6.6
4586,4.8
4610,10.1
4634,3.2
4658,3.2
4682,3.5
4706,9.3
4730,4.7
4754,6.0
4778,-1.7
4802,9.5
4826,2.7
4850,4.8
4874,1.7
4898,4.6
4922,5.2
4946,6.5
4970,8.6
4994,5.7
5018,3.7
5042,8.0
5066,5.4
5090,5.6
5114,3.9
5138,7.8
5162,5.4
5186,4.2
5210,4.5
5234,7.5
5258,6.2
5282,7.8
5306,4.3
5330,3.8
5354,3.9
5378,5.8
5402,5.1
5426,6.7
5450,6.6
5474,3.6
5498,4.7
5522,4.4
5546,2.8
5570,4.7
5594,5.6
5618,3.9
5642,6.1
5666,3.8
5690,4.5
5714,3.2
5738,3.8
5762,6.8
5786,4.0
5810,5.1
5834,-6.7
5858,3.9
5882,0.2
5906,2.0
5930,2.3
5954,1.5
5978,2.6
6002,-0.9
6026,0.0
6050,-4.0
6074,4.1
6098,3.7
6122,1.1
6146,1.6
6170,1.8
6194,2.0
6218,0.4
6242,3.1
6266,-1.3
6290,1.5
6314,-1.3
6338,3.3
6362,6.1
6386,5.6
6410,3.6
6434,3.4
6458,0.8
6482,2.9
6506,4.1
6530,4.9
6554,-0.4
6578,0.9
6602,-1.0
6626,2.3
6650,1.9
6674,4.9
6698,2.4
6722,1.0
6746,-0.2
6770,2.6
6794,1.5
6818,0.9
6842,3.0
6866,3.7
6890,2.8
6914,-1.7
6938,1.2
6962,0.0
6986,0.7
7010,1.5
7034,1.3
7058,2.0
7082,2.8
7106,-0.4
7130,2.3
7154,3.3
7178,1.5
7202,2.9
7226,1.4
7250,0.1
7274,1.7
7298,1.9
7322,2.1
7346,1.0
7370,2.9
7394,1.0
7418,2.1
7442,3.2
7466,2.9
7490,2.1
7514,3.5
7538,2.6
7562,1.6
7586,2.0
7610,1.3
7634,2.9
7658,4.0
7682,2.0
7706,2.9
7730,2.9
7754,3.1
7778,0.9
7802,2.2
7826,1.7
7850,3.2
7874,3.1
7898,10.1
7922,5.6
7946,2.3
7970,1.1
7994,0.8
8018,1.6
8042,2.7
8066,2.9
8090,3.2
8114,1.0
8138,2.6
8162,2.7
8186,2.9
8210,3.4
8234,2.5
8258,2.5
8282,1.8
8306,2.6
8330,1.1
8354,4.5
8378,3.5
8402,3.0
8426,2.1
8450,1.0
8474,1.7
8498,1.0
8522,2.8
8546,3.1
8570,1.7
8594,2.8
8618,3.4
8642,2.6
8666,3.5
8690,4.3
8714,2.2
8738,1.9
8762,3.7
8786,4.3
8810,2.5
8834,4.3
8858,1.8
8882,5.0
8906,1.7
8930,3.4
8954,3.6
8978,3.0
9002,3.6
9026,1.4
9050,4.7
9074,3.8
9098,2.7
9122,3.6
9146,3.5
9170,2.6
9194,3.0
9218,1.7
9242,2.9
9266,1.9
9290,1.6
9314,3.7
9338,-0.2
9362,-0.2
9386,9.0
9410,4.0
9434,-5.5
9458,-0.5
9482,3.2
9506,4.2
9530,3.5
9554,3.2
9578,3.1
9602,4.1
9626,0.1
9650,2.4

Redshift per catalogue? 1.12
